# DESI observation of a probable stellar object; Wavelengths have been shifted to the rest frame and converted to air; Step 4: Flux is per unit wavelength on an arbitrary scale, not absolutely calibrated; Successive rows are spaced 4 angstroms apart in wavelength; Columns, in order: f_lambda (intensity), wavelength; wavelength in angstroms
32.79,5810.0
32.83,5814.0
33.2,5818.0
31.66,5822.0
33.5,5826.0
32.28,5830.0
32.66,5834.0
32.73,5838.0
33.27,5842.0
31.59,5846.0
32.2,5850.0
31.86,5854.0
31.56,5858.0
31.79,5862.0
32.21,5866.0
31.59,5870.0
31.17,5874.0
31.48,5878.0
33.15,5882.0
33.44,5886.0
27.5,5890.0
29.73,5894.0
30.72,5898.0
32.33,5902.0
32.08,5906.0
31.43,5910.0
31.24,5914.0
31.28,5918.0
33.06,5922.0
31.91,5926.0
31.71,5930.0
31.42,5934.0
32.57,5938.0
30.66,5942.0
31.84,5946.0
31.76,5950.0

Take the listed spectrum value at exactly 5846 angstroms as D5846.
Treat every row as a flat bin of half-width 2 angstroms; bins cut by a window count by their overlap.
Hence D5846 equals 31.59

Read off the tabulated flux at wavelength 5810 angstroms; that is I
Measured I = 32.79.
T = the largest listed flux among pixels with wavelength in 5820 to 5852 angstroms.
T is 33.5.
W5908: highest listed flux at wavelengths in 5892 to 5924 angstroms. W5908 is 33.06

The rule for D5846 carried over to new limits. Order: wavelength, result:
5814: 32.83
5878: 31.48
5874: 31.17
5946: 31.84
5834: 32.66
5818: 33.2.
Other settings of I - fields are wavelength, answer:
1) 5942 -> 30.66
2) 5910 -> 31.43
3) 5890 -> 27.5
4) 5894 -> 29.73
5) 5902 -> 32.33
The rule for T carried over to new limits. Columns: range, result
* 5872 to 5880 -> 31.48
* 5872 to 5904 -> 33.44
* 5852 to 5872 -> 32.21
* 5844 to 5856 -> 32.2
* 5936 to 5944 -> 32.57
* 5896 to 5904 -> 32.33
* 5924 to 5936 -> 31.91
